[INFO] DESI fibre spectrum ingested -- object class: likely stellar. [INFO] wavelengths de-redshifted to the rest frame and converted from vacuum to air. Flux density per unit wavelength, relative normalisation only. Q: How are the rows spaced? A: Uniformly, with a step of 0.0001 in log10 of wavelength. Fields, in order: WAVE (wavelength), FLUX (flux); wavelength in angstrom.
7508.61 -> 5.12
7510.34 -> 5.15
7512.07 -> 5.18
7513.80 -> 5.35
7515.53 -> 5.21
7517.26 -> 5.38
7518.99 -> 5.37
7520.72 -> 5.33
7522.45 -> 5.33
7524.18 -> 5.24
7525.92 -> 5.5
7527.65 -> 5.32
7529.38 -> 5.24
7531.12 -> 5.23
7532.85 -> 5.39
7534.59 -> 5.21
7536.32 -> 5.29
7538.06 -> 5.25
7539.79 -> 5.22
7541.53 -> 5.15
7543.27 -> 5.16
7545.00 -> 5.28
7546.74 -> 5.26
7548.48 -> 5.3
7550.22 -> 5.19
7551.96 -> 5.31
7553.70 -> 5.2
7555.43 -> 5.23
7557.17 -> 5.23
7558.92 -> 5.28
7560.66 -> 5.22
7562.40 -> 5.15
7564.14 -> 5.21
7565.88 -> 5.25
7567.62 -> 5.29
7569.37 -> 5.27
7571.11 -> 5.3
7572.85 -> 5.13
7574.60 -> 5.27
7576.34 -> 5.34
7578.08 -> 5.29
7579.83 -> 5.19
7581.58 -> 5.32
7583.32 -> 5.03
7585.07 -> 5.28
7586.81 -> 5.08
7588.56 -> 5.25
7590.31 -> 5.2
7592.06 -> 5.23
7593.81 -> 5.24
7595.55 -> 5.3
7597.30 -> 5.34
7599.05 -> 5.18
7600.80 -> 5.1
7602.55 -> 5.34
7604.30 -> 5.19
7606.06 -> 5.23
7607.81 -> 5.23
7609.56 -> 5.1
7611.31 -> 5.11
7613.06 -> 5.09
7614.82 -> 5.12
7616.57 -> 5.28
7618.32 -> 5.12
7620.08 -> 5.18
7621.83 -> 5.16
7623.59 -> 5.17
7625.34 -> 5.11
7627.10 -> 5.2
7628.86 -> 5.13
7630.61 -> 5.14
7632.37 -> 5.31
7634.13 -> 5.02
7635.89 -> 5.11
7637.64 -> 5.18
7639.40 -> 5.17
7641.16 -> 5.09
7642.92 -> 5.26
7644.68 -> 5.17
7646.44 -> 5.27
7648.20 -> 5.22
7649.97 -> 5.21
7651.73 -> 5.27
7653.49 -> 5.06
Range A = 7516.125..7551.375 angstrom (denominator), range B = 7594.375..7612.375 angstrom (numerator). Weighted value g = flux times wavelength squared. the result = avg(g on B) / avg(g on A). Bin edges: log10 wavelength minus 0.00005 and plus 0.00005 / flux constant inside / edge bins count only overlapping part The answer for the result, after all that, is 1.01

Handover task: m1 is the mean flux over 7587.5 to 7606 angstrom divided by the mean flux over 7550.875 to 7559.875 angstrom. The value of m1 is 1.00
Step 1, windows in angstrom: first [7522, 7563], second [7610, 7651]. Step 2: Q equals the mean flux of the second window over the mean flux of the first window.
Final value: 0.98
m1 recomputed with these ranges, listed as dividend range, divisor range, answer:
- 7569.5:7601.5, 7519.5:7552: 0.99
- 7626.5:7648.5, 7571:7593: 0.99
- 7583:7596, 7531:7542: 0.99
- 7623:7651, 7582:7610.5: 0.99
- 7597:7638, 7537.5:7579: 0.99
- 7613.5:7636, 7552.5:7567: 0.99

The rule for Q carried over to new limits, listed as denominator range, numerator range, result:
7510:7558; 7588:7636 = 0.98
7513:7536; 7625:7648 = 0.97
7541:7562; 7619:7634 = 0.99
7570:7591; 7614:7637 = 0.99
